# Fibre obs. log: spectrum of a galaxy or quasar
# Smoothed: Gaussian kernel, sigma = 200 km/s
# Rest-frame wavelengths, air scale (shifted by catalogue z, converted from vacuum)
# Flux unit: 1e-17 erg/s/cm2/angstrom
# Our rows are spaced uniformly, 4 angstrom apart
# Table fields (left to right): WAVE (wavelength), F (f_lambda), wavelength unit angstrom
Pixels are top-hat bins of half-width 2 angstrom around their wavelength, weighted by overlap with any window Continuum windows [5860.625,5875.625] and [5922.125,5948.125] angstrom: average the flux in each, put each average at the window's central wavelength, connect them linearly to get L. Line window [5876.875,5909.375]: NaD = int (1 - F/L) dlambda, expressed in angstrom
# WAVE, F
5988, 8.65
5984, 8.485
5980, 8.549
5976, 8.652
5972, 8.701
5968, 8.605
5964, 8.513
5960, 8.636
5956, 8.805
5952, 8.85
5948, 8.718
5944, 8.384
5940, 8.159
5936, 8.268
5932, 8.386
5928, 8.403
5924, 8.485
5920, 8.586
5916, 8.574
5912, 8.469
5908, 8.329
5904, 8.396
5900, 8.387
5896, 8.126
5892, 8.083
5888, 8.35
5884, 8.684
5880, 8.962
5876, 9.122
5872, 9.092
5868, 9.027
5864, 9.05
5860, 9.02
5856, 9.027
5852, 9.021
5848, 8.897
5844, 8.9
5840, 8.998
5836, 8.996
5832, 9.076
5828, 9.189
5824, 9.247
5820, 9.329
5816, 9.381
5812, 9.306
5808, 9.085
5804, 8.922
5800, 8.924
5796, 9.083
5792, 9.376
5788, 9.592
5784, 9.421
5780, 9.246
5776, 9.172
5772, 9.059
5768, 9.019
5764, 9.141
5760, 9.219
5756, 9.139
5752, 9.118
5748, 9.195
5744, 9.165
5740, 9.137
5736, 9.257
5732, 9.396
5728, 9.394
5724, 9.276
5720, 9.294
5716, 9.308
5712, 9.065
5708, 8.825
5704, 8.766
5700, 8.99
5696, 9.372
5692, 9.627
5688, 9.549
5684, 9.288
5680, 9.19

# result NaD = 1.3 angstrom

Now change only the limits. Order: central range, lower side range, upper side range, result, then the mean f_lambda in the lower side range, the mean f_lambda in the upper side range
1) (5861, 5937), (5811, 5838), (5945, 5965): 2.9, 9.21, 8.7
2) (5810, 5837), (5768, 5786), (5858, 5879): -0.3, 9.2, 9.06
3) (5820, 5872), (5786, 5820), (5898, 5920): -0.9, 9.22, 8.45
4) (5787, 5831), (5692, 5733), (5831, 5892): -1.0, 9.19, 8.92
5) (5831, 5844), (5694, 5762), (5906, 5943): -0.4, 9.17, 8.41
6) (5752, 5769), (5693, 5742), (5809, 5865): 0.0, 9.18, 9.1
